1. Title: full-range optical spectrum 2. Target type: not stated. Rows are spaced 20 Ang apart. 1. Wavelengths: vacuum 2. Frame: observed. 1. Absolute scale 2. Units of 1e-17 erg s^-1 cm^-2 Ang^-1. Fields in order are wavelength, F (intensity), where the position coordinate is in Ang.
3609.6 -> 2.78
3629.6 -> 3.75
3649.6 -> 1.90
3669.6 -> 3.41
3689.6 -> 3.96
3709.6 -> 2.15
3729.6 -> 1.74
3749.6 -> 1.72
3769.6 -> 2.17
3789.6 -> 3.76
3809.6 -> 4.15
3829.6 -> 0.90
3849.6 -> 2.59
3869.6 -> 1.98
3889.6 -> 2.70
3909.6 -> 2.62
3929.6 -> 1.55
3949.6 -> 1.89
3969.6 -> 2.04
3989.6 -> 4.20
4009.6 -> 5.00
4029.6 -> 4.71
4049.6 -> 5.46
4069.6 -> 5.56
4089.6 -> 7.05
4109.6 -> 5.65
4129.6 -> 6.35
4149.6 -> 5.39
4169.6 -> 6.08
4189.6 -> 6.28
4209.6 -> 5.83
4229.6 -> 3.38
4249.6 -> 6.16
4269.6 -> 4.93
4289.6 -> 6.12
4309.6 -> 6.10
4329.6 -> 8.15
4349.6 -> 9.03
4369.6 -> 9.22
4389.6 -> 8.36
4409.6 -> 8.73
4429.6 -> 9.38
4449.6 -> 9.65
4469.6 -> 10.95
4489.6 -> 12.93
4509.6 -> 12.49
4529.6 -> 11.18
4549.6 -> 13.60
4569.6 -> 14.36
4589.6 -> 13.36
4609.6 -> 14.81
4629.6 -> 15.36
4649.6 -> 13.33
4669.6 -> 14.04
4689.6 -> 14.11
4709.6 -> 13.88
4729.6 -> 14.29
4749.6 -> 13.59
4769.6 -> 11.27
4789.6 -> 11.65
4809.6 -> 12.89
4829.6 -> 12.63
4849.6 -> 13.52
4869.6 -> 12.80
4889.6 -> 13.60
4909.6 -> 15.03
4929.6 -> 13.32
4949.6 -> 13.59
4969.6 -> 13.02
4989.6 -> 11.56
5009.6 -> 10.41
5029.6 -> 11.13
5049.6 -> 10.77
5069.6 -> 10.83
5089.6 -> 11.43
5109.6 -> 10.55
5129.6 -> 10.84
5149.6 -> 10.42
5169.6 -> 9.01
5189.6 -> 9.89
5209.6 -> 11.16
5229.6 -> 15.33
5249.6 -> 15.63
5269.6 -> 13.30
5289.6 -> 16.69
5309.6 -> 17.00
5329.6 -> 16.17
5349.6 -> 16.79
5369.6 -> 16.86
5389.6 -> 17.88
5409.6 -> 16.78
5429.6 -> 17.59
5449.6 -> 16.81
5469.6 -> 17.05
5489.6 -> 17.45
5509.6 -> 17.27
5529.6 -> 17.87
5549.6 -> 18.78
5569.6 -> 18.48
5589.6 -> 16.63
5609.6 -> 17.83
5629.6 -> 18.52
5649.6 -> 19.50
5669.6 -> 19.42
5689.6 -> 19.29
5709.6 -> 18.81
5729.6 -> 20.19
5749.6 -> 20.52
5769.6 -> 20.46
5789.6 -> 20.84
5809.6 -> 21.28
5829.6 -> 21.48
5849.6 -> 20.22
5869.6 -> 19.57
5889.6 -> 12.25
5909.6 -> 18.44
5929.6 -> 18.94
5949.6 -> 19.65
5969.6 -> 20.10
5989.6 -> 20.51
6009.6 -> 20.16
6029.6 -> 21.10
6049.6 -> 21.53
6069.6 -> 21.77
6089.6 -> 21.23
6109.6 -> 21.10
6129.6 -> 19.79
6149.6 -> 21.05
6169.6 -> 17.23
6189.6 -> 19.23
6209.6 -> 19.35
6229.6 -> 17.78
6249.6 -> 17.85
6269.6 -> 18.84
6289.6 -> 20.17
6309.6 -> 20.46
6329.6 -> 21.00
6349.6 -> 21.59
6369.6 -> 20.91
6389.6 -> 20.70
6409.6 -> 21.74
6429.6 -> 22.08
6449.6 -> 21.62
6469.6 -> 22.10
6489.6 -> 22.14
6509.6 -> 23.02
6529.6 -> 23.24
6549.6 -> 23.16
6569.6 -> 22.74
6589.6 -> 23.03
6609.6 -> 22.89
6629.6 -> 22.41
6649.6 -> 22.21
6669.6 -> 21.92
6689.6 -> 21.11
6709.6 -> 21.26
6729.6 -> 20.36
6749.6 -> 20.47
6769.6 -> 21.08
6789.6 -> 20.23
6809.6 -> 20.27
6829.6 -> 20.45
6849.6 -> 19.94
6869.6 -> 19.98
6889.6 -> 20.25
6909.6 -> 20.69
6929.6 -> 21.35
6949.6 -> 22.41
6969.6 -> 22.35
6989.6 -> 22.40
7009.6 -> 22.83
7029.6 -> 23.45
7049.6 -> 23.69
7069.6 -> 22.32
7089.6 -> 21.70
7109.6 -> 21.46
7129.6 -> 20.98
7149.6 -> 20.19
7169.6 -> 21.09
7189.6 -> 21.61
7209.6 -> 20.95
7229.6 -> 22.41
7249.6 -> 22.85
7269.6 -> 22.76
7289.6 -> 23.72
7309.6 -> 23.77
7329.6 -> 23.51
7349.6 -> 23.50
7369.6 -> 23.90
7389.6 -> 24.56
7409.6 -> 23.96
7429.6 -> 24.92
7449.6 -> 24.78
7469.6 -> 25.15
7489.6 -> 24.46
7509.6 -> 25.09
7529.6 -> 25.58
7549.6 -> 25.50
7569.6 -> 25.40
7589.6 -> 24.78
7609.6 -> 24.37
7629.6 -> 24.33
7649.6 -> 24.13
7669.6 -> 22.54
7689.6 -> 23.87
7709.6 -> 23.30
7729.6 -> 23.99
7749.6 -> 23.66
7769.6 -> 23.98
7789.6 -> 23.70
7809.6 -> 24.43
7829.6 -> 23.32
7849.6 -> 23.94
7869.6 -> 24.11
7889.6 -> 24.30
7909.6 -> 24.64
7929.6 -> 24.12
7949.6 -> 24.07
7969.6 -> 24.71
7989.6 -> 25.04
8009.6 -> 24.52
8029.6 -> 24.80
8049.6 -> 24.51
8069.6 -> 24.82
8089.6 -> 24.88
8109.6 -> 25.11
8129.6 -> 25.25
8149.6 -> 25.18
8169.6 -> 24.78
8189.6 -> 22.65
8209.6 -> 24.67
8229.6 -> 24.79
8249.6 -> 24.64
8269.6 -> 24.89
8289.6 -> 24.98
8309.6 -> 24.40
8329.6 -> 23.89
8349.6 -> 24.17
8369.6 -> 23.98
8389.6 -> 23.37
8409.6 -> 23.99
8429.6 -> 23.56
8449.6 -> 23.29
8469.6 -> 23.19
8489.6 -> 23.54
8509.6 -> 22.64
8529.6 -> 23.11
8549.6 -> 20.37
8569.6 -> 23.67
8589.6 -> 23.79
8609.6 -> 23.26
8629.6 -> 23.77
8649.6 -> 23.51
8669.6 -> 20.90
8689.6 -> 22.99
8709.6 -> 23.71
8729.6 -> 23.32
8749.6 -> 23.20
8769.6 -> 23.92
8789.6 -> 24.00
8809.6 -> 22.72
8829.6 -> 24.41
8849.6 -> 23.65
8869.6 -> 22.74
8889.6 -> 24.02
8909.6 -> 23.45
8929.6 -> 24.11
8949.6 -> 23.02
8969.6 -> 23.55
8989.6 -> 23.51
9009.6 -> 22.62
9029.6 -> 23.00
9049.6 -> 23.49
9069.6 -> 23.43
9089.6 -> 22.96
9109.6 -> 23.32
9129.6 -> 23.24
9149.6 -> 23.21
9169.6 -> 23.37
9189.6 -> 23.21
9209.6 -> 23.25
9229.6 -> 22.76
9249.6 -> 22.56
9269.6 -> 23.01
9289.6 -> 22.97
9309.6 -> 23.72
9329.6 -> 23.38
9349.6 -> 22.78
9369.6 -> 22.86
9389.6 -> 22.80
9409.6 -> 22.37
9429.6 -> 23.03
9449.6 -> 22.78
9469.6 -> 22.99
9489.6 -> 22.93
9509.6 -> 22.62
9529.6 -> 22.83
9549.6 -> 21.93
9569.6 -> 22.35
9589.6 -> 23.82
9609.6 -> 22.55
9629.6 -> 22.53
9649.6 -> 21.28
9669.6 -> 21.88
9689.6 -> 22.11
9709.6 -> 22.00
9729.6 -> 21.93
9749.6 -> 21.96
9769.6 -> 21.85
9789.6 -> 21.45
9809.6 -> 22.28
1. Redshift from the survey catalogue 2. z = 0.00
